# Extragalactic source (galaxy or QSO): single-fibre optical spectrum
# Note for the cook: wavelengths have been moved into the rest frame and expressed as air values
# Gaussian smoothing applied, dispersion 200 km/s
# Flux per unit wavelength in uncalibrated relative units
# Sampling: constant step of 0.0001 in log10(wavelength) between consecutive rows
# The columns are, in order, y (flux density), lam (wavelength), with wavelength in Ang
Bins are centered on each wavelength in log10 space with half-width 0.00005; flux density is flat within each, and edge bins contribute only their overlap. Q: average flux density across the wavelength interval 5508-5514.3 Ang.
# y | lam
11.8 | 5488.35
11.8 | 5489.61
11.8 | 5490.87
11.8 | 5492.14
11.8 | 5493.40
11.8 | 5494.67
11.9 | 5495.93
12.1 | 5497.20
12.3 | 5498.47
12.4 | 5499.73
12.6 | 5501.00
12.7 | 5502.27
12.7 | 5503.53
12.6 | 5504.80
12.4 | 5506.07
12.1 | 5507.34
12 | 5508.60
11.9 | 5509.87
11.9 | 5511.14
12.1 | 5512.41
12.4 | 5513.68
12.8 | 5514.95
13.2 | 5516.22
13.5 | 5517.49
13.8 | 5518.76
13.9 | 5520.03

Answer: 12.1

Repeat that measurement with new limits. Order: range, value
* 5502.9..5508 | 12.5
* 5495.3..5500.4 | 12.2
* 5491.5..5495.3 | 11.8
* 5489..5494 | 11.8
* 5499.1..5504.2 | 12.6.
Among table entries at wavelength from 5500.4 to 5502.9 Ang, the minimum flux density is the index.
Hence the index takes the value 12.6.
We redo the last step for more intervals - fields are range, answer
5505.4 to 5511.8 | 11.9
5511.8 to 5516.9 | 12.1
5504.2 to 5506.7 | 12.4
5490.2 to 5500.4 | 11.8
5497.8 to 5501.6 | 12.3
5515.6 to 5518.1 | 13.2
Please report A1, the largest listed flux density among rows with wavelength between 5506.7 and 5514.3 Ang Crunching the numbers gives 12.4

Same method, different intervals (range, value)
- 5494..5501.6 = 12.6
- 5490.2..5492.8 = 11.8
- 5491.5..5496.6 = 11.9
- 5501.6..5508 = 12.7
